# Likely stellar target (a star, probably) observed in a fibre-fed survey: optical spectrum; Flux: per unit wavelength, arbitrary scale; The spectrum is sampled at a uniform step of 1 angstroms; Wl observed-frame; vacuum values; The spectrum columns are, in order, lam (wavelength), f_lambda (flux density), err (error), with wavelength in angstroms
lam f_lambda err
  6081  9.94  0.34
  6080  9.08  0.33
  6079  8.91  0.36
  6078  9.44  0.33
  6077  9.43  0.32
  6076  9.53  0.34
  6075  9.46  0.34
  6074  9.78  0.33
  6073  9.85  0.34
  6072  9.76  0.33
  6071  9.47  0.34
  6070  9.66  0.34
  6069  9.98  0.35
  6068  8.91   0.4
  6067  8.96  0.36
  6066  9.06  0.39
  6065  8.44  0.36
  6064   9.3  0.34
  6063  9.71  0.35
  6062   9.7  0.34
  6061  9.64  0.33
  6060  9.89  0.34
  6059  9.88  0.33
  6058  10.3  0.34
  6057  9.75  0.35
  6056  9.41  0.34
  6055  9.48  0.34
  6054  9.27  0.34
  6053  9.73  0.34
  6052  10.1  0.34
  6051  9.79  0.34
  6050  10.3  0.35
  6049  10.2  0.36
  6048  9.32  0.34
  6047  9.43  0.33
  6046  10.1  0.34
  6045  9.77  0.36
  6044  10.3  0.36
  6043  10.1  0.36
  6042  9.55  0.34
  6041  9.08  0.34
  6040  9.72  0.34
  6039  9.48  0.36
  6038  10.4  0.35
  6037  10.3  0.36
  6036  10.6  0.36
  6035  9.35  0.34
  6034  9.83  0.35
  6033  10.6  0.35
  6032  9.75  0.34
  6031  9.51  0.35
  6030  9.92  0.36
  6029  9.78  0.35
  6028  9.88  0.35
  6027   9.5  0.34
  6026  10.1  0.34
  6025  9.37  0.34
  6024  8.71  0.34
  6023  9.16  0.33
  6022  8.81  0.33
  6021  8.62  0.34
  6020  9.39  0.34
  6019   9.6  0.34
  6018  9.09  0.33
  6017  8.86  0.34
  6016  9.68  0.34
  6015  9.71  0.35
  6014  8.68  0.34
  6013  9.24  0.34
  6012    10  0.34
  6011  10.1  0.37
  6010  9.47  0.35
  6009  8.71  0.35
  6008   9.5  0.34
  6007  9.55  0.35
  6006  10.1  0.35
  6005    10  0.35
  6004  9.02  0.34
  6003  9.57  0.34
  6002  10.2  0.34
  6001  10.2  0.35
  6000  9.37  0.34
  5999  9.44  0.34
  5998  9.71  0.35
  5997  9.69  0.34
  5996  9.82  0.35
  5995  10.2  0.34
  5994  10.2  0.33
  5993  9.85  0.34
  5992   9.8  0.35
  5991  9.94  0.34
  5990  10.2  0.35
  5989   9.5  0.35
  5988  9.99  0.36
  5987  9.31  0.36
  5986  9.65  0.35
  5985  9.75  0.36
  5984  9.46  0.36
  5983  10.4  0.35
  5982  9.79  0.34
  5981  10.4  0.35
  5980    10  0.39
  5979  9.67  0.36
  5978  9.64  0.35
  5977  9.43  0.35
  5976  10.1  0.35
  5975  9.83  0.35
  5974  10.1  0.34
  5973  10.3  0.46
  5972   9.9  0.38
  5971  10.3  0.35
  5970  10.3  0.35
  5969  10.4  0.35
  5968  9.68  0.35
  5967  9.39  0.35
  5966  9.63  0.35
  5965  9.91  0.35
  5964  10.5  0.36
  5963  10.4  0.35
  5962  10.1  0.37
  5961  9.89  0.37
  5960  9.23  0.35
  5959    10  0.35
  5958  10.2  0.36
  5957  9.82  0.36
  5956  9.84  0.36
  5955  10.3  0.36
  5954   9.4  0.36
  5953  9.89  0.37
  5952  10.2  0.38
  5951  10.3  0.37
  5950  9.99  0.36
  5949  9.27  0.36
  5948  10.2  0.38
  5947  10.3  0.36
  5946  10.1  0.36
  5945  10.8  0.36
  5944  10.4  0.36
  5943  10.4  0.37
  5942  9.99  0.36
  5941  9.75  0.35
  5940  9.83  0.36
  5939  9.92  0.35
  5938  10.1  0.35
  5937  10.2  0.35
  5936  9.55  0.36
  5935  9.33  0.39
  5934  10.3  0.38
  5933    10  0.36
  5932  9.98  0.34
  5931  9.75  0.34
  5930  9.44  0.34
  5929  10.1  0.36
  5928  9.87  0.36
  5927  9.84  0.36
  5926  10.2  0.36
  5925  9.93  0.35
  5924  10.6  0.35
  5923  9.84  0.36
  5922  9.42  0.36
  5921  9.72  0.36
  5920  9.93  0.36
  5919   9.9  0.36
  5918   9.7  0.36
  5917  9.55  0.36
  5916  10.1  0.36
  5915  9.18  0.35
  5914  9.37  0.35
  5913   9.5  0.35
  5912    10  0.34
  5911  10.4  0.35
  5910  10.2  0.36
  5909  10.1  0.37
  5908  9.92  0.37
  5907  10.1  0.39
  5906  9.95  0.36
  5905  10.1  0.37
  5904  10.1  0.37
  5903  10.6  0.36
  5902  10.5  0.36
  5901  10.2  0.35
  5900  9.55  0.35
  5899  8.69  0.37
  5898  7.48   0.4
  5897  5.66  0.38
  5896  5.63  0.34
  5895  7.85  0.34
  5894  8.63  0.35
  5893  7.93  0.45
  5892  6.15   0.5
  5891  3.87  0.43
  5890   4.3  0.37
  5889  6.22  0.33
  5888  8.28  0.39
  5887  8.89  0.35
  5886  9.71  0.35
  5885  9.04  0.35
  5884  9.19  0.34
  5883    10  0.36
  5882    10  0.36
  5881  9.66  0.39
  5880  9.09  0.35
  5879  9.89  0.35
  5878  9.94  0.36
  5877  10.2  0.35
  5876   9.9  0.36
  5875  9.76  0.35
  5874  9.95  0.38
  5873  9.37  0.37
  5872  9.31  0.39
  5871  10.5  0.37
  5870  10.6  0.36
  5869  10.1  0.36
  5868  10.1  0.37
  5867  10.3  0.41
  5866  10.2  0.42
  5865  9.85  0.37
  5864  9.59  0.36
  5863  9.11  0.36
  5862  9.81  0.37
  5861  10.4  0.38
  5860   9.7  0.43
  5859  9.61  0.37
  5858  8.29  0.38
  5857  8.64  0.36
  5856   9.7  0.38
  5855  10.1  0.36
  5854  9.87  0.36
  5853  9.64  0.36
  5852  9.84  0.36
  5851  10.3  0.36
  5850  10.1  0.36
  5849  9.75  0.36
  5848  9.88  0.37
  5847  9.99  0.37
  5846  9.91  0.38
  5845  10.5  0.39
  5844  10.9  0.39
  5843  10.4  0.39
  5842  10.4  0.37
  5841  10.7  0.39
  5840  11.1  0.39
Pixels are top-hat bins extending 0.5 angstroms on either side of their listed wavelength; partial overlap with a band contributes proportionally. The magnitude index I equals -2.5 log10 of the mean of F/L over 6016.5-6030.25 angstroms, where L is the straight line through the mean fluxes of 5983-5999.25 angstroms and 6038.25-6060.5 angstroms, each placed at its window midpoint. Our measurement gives 0.05 mag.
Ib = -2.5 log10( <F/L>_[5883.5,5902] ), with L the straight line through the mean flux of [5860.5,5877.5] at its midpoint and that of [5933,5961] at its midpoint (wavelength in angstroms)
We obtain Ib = 0.28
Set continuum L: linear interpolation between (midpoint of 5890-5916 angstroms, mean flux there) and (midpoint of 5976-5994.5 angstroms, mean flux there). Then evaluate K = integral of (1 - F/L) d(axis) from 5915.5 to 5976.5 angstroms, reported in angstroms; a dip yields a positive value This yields -4.12 angstroms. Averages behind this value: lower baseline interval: 8.8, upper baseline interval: 9.84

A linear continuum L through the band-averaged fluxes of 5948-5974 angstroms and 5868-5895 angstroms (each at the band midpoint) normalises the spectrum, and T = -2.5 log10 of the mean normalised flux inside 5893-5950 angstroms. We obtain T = -0.03 mag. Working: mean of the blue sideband 8.87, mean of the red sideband 9.97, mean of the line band 9.67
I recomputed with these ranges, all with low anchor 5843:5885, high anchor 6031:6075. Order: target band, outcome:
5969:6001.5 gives -0.01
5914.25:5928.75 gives 0.00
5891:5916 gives 0.09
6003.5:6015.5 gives 0.03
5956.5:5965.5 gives -0.03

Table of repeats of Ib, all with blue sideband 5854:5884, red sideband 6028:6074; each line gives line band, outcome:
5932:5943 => -0.02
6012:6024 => 0.06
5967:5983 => -0.03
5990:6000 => -0.01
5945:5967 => -0.03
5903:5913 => -0.04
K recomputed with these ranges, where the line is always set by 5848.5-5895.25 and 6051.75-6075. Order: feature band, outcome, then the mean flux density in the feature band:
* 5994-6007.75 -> -0.5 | 9.77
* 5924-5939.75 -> -1.0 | 9.92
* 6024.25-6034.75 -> -0.3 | 9.79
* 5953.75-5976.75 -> -1.4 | 9.98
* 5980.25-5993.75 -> -0.6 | 9.86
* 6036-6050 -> -0.5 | 9.87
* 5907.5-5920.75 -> -0.8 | 9.83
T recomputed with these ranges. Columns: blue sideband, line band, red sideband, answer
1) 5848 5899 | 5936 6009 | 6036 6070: -0.058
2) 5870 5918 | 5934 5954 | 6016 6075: -0.087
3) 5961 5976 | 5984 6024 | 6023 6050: 0.039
